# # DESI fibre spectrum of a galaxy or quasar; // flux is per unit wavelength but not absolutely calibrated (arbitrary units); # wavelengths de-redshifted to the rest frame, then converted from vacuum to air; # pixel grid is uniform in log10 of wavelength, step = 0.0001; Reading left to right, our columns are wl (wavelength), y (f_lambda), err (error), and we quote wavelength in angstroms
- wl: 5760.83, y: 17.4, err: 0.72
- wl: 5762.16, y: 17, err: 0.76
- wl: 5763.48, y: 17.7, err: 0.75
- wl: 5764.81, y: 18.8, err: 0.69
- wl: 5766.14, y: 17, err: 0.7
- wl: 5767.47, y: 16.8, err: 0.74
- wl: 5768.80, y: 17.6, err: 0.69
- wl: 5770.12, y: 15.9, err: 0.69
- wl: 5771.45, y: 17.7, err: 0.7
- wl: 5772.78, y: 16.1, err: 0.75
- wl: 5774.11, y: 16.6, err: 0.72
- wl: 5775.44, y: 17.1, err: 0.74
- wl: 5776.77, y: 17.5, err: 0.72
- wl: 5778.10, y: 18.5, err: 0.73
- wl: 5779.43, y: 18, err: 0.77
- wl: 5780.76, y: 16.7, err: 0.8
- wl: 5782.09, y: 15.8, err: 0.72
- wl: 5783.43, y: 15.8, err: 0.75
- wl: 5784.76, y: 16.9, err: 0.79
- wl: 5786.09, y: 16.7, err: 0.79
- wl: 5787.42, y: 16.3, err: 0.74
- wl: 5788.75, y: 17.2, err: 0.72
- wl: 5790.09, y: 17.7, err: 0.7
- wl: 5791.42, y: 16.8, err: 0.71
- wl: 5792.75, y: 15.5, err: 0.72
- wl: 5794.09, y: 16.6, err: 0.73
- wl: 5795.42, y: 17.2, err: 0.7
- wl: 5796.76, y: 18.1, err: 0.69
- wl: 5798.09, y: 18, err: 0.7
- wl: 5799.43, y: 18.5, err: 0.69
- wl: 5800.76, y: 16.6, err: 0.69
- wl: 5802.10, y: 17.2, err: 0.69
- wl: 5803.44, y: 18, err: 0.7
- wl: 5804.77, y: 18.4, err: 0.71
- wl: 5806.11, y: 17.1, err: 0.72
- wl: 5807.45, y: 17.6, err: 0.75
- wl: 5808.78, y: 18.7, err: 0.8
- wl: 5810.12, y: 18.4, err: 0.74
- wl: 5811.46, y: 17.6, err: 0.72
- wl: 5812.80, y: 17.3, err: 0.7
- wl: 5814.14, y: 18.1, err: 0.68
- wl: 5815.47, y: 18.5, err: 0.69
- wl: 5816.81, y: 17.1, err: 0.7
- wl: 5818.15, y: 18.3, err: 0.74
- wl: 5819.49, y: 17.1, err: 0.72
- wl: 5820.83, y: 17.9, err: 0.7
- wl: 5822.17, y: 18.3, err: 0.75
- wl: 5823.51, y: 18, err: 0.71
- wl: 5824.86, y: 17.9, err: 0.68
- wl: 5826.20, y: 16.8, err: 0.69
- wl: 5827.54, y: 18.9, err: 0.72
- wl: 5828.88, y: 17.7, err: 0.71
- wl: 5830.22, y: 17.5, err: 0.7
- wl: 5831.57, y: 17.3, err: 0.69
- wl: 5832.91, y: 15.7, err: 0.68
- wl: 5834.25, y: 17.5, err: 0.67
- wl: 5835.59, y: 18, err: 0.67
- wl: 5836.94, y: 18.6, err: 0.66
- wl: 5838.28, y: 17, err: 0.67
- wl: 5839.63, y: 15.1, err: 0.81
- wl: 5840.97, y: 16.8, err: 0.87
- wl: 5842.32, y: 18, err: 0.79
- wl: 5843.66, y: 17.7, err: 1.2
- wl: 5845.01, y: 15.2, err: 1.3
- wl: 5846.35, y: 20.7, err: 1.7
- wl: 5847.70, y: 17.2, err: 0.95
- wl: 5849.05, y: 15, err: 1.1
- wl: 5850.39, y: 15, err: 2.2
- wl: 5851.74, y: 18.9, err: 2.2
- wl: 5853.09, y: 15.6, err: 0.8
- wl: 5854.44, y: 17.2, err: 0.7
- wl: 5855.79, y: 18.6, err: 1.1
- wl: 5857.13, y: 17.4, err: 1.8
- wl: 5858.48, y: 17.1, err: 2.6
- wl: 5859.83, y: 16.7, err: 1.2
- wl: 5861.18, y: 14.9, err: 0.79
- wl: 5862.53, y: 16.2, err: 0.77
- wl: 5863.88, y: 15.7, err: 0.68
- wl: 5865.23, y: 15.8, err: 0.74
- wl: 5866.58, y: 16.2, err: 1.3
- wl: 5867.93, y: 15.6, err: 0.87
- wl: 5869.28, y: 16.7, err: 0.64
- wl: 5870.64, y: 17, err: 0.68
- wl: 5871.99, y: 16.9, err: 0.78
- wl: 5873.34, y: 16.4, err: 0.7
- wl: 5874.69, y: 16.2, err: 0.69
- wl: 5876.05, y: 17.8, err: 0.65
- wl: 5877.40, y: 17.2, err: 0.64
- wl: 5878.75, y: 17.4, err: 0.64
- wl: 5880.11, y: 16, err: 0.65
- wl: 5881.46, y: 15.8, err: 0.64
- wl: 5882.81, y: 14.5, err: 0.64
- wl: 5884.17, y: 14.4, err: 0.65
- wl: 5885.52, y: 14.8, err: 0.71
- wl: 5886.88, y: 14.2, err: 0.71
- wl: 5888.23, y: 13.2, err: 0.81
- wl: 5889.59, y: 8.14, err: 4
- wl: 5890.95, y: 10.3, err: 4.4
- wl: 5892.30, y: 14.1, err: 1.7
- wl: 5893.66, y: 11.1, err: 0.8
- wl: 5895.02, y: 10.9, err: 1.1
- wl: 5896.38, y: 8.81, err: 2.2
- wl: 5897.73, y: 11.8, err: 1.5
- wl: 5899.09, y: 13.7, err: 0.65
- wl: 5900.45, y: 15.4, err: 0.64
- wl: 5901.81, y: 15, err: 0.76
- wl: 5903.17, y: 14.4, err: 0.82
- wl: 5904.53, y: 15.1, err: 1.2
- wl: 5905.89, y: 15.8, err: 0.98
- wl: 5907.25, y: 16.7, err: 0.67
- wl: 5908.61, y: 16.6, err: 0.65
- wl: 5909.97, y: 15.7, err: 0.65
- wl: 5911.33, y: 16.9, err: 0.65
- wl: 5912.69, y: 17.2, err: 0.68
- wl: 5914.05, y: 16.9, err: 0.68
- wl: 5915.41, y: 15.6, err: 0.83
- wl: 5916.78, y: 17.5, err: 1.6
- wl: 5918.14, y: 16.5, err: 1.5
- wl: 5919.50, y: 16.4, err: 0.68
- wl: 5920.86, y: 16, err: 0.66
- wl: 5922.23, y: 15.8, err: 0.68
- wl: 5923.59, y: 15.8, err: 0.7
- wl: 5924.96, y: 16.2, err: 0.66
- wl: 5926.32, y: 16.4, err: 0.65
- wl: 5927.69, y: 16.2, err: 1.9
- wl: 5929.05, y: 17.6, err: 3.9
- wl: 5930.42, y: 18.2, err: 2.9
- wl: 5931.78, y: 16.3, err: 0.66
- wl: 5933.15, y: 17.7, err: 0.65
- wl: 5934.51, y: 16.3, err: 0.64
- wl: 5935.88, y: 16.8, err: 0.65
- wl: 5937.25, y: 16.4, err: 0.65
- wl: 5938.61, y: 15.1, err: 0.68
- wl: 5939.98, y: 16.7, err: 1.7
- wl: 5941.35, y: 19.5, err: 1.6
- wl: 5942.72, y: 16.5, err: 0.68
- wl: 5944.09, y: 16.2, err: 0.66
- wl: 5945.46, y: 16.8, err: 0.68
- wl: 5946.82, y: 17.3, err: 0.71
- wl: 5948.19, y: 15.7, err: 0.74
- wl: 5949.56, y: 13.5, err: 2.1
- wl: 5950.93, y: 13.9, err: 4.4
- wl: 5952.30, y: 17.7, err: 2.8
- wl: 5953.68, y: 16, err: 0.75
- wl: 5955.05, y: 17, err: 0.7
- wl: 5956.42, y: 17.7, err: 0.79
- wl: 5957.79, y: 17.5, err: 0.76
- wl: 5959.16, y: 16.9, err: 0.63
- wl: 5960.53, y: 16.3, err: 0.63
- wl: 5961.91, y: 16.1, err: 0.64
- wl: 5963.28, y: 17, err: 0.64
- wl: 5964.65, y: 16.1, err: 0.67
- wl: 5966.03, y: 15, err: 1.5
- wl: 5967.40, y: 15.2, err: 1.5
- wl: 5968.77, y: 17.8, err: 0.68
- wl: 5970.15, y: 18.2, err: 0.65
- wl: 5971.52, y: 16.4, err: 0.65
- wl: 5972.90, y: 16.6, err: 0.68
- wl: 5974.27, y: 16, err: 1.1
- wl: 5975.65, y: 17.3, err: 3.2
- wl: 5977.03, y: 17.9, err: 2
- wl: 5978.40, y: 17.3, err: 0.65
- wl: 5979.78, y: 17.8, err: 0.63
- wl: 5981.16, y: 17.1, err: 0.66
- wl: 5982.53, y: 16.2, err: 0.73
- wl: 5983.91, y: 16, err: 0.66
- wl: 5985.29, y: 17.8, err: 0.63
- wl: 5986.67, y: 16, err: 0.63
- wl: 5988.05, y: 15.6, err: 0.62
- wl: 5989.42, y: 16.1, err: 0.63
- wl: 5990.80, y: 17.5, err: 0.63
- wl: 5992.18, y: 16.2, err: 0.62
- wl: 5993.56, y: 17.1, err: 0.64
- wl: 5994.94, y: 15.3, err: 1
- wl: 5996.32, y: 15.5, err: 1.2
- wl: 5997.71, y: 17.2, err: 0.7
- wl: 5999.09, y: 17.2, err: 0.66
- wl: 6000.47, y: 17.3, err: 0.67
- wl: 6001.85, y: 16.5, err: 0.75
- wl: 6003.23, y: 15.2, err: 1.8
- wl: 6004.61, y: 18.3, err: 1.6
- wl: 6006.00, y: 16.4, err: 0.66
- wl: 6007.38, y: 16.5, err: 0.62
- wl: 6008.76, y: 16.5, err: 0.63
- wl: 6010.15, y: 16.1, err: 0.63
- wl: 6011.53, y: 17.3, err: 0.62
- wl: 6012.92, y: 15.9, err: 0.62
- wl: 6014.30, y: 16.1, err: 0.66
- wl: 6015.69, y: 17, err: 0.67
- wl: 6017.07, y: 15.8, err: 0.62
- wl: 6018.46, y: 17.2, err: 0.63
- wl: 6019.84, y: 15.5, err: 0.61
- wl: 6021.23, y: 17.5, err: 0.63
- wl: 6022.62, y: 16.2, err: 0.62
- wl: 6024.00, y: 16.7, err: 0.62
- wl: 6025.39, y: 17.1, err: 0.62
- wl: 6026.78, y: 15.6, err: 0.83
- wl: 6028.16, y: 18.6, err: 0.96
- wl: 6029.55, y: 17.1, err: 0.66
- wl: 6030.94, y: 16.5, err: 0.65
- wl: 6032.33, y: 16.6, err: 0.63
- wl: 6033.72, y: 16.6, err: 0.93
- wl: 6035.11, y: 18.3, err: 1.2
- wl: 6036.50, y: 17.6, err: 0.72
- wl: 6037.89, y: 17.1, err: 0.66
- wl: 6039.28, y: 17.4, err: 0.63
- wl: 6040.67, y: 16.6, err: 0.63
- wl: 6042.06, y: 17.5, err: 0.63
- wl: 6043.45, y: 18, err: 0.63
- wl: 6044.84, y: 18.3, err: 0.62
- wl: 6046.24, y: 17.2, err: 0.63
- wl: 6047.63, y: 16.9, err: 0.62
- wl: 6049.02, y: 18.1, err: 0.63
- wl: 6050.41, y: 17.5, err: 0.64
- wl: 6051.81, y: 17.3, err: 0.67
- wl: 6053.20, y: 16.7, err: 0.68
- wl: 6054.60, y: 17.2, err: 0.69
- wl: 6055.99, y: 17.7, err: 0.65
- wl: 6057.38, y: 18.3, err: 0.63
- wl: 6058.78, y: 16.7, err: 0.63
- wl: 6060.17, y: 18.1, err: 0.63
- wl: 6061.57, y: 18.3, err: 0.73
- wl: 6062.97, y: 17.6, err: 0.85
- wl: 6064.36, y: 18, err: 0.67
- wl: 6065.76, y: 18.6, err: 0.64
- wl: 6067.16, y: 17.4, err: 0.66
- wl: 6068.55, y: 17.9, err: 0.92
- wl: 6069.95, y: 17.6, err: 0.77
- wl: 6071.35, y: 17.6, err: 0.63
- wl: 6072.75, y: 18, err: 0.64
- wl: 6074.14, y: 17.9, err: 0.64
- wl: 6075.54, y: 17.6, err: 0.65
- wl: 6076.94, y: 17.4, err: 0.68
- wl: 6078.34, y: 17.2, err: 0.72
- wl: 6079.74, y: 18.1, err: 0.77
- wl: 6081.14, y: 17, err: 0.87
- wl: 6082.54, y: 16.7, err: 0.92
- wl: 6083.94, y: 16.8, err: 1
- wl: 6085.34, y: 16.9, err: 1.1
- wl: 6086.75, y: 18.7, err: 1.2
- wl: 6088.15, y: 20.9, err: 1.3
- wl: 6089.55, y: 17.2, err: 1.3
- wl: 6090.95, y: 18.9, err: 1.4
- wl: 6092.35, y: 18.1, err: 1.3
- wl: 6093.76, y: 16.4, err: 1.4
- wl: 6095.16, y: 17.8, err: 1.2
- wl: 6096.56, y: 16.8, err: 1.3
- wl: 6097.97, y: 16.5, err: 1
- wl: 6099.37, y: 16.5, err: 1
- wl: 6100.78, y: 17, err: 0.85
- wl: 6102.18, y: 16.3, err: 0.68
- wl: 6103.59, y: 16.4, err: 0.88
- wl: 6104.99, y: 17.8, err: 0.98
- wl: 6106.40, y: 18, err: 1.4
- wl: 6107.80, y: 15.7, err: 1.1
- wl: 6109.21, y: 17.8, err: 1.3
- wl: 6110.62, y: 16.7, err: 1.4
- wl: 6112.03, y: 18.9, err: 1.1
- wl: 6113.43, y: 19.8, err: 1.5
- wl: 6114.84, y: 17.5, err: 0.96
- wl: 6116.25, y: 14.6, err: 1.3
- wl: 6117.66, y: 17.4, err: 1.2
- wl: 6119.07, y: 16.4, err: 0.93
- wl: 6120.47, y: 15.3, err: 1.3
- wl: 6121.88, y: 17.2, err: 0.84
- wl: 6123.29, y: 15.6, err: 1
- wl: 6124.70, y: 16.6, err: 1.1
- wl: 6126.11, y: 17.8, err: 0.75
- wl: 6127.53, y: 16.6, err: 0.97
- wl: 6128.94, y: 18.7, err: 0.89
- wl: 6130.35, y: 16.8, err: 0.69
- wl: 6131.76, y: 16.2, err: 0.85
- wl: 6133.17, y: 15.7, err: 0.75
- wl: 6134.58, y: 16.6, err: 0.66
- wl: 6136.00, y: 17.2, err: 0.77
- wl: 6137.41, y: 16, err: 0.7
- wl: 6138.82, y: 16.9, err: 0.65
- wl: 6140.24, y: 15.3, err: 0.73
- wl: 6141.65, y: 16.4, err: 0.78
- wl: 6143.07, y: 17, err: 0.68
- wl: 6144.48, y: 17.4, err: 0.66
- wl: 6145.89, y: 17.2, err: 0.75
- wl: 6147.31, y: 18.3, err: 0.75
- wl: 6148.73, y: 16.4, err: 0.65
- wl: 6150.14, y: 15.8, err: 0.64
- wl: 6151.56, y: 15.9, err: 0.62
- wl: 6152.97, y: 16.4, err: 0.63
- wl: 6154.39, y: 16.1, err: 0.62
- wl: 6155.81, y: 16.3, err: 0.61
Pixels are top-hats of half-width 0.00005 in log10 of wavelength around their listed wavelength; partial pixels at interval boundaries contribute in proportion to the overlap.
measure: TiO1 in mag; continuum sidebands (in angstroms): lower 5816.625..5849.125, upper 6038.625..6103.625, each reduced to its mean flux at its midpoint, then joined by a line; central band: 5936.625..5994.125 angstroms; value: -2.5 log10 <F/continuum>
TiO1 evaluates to 0.06 mag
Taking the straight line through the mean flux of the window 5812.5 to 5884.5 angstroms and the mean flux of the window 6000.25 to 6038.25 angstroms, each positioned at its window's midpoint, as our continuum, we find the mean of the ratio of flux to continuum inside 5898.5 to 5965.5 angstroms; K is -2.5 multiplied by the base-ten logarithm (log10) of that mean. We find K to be 0.03 mag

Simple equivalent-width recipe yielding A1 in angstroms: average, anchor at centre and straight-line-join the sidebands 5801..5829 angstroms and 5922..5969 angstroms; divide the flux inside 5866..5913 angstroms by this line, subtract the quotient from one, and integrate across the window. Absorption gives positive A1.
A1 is 6.3 angstroms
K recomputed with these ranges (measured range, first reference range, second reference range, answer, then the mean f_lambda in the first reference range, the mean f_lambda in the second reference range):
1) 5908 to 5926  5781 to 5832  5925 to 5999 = 0.03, 17.5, 16.6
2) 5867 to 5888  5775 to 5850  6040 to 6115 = 0.09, 17.4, 17.6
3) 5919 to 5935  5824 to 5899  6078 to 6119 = -0.02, 15.9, 17.4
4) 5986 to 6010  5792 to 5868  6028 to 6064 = 0.06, 17.3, 17.4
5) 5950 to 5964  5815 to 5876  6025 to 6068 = 0.05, 17.1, 17.4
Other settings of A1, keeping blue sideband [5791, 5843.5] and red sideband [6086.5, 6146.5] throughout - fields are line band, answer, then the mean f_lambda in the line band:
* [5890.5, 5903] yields 3.6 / 12.5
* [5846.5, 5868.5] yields 1.2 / 16.5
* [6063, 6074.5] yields -0.5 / 17.9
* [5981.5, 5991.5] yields 0.5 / 16.5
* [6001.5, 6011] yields 0.4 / 16.5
